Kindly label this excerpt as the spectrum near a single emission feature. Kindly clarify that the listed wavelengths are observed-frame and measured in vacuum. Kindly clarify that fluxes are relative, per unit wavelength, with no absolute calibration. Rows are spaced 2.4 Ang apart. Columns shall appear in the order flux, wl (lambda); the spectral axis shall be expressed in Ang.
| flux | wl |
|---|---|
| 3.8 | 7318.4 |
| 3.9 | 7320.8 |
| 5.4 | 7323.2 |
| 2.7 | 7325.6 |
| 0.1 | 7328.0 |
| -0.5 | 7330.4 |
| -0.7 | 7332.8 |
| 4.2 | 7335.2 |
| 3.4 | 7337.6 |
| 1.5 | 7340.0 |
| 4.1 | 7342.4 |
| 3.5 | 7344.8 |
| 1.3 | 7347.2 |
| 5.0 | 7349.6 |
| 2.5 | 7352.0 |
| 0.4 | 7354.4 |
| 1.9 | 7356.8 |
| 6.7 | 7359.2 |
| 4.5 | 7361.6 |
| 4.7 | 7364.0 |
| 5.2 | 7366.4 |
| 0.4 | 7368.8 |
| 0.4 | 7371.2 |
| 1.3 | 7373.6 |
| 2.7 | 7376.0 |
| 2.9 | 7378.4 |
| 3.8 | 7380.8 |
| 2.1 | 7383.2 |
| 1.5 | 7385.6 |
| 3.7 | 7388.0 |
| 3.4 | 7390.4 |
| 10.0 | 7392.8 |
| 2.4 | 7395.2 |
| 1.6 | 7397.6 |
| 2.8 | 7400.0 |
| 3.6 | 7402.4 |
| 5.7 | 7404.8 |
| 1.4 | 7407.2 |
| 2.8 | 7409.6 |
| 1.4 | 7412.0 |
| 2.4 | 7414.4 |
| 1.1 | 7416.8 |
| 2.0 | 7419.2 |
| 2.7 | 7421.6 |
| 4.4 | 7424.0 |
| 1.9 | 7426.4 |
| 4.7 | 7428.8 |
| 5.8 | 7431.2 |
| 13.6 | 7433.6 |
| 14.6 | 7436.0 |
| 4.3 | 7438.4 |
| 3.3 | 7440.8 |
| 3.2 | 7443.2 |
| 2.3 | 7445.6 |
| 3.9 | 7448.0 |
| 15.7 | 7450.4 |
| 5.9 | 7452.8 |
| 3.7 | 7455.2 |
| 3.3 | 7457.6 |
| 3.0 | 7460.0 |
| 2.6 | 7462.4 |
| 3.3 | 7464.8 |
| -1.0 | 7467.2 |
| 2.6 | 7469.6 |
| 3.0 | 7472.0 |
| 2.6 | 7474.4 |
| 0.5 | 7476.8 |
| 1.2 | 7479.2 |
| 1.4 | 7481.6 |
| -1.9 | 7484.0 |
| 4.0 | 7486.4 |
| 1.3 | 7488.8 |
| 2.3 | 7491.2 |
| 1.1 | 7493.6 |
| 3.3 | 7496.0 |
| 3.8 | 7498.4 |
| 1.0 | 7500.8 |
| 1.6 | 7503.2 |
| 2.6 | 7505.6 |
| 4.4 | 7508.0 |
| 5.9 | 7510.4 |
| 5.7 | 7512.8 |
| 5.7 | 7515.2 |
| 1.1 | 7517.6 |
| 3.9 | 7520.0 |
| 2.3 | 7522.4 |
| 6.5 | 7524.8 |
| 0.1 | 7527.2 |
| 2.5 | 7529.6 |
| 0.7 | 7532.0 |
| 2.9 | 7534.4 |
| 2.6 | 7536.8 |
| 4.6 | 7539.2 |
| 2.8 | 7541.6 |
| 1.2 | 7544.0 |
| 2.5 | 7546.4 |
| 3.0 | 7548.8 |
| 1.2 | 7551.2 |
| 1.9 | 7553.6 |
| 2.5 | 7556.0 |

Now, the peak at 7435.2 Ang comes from [S II] 6716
